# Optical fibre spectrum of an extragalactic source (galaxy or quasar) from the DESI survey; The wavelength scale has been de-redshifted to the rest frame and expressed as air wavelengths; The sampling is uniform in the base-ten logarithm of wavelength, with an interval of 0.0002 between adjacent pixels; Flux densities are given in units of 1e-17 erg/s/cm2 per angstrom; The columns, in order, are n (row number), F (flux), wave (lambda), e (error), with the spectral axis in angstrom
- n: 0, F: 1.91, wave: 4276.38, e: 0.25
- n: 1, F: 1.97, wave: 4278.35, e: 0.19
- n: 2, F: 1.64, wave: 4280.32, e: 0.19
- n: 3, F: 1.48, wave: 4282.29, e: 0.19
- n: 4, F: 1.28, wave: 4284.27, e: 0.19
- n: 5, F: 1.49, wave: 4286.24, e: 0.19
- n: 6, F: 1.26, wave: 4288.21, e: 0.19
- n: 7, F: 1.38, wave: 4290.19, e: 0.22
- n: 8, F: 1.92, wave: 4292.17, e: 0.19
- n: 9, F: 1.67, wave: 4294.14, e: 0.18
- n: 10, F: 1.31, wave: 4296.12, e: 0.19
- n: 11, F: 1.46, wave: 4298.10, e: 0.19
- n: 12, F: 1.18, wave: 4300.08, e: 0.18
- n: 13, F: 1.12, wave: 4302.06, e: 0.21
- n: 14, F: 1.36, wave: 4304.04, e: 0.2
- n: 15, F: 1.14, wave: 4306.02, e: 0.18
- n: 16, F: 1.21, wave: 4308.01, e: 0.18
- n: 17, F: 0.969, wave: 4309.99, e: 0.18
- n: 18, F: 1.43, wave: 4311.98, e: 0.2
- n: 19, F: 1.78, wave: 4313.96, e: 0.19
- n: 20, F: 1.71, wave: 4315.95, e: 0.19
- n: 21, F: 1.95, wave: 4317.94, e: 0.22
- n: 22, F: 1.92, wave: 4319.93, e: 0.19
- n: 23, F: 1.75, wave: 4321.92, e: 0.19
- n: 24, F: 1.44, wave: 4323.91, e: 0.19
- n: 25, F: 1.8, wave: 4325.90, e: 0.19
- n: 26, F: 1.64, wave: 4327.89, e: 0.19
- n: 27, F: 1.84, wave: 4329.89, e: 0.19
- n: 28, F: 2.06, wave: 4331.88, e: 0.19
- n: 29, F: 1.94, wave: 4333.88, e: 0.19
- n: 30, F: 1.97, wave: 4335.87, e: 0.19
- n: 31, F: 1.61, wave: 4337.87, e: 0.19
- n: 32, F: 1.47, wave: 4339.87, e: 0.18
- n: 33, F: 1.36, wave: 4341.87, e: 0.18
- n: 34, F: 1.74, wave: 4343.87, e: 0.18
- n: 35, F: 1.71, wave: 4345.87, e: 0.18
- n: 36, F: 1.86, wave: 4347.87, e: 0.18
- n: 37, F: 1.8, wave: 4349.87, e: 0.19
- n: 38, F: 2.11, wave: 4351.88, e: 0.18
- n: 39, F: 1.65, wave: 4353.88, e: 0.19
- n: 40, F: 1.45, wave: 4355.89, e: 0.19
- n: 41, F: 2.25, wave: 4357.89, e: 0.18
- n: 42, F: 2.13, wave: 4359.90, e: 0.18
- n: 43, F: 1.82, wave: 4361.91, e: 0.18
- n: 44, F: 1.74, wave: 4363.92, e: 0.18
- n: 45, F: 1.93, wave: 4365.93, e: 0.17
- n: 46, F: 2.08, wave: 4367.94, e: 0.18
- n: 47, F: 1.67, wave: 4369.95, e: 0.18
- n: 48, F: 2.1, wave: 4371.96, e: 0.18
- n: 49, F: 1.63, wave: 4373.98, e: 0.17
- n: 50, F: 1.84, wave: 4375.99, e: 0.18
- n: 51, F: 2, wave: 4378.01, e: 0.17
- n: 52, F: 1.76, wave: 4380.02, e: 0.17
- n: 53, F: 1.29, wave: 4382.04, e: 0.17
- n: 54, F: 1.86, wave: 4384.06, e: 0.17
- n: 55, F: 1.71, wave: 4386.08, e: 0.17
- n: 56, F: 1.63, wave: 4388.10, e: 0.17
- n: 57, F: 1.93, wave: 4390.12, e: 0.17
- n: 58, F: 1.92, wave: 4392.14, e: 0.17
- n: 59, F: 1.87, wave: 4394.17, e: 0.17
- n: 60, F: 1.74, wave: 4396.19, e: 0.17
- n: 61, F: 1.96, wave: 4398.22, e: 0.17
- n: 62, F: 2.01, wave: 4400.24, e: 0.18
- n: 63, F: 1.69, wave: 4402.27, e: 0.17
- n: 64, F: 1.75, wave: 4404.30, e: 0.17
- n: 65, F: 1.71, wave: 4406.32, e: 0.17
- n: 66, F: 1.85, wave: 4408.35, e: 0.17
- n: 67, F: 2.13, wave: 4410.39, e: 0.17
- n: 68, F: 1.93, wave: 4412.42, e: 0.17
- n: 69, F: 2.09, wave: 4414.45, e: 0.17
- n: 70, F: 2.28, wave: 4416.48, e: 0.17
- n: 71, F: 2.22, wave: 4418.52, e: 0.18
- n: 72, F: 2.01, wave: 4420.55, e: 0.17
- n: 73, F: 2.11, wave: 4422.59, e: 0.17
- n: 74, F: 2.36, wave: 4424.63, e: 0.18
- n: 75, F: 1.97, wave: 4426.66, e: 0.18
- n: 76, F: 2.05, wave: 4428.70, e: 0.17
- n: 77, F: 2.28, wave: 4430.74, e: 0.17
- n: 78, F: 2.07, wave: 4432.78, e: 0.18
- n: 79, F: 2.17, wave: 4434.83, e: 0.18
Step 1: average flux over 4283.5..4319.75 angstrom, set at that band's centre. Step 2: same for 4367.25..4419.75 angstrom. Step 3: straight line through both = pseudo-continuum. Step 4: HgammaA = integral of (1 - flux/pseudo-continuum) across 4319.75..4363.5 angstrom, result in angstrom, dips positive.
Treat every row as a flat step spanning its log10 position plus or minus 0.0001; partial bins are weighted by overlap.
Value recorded -4.31 angstrom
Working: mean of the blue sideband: 1.44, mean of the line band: 1.78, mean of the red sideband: 1.87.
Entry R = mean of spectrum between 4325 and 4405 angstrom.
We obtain 1.81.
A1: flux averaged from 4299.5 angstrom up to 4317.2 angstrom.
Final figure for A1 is 1.33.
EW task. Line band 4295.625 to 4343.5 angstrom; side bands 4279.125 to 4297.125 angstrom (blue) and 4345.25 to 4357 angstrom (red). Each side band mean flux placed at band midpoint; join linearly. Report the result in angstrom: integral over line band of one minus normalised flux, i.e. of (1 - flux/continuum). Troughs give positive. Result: 2.15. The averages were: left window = 1.5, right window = 1.77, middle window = 1.56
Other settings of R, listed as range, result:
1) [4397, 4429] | 2.01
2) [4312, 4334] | 1.78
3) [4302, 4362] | 1.68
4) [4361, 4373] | 1.89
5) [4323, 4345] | 1.72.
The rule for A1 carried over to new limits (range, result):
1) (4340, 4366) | 1.8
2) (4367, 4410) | 1.81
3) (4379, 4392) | 1.71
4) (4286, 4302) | 1.44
